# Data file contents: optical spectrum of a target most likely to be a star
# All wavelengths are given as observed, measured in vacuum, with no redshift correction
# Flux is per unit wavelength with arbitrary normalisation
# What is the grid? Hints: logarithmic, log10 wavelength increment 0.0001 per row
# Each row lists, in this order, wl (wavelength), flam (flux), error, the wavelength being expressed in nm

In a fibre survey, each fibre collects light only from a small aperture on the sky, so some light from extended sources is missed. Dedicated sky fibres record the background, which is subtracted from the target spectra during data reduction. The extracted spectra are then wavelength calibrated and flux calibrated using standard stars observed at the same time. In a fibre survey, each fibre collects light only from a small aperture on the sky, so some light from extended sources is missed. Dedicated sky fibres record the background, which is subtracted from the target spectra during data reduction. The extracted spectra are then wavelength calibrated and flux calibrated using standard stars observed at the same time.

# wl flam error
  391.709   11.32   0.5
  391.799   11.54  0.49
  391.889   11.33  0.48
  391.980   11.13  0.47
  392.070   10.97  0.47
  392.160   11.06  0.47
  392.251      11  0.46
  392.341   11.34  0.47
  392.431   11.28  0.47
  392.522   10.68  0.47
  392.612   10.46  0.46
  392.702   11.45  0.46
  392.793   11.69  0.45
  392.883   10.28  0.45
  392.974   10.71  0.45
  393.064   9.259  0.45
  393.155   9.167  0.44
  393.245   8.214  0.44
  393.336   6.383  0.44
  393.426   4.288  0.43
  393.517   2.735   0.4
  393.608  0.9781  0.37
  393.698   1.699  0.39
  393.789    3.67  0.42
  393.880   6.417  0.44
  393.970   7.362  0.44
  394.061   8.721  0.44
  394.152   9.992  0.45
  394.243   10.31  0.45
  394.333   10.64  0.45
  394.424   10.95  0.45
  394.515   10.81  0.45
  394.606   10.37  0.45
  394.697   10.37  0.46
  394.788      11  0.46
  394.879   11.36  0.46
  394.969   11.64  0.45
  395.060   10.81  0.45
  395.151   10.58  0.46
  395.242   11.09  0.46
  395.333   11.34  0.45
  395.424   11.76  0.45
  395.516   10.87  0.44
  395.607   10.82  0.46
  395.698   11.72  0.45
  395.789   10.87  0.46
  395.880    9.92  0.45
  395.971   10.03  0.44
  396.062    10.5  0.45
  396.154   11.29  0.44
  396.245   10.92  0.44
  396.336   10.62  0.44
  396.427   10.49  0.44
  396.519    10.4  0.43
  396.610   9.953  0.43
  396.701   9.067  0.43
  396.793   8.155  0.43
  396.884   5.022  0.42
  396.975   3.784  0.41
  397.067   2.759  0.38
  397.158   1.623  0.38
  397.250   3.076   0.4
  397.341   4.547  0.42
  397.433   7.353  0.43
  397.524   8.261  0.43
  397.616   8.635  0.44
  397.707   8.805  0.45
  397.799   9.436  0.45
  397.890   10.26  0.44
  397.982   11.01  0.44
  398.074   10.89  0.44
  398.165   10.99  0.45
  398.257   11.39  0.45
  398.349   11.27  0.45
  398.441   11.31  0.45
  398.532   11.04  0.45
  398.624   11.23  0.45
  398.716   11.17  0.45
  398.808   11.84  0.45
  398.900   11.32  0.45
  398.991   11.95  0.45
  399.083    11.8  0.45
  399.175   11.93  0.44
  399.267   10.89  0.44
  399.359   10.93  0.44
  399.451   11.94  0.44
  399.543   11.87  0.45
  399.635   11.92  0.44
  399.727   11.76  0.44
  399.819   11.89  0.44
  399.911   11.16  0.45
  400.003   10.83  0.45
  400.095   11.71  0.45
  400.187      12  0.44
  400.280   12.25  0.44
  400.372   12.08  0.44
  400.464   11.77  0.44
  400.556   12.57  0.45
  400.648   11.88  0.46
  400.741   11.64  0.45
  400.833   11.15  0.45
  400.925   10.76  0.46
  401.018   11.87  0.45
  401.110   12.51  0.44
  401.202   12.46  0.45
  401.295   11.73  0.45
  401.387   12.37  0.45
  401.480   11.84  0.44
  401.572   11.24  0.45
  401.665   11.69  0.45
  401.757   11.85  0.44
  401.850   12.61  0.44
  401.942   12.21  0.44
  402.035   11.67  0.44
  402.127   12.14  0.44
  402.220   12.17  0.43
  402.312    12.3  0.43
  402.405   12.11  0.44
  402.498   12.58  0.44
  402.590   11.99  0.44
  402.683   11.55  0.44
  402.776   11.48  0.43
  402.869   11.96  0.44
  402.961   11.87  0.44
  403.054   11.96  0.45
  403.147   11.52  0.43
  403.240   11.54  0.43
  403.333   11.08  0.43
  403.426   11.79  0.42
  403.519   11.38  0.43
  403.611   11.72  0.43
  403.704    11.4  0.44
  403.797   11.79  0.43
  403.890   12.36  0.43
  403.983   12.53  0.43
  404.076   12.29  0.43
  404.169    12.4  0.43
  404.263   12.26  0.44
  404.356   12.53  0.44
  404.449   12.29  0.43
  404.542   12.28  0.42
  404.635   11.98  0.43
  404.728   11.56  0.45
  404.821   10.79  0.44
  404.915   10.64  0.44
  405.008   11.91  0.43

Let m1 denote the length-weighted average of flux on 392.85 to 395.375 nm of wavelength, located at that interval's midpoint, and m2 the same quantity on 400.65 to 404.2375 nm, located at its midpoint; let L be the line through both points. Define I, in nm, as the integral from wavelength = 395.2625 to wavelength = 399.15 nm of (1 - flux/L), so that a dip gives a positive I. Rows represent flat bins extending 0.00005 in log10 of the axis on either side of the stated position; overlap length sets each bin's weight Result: 0.11 nm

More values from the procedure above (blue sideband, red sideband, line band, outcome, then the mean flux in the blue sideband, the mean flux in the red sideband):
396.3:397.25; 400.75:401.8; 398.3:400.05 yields -0.37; 6.95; 11.8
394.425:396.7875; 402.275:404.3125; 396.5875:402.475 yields 0.42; 10.7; 11.9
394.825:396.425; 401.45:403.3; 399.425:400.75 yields -0.03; 10.9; 11.9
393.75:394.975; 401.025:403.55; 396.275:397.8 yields 0.47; 9.51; 11.9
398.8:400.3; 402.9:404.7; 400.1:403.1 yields -0.04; 11.6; 11.9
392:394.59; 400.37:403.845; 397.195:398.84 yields 0.14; 8.7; 11.8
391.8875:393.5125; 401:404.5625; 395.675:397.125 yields 0.22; 9.82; 12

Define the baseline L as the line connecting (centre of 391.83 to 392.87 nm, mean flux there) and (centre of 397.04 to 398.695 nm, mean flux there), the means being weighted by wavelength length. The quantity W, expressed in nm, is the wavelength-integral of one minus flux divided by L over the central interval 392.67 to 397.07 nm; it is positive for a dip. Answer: 0.37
